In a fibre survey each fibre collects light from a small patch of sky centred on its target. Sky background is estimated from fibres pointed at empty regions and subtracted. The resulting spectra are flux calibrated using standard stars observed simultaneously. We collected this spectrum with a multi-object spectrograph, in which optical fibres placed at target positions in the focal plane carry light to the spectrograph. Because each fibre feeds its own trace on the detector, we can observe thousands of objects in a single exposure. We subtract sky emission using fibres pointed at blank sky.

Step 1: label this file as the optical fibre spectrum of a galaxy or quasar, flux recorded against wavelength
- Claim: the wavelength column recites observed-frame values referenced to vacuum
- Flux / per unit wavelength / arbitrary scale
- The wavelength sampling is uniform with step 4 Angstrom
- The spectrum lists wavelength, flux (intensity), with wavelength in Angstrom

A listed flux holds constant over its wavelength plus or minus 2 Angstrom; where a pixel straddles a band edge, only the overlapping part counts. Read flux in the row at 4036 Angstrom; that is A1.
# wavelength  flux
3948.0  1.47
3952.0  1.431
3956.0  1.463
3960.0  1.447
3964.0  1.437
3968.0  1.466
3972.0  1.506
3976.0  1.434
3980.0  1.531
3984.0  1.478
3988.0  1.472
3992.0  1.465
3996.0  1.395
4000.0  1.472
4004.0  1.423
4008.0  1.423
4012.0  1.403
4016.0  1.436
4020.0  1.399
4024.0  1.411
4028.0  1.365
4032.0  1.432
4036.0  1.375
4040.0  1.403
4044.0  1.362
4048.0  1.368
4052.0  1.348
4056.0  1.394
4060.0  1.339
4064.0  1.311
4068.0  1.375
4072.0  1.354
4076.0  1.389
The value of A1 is 1.375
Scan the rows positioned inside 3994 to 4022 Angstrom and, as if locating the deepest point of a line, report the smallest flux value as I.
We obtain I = 1.395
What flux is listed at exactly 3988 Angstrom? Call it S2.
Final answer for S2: 1.472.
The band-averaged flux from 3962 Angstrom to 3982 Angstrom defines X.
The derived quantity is 1.47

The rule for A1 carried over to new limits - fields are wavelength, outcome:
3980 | 1.531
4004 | 1.423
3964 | 1.437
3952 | 1.431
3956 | 1.463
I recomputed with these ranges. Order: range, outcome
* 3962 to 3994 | 1.434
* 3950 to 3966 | 1.431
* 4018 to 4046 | 1.362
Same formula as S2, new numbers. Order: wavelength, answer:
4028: 1.365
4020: 1.399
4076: 1.389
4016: 1.436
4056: 1.394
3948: 1.47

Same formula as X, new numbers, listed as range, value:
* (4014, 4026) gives 1.42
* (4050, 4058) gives 1.37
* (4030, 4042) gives 1.4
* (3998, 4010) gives 1.44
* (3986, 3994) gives 1.47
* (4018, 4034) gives 1.4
